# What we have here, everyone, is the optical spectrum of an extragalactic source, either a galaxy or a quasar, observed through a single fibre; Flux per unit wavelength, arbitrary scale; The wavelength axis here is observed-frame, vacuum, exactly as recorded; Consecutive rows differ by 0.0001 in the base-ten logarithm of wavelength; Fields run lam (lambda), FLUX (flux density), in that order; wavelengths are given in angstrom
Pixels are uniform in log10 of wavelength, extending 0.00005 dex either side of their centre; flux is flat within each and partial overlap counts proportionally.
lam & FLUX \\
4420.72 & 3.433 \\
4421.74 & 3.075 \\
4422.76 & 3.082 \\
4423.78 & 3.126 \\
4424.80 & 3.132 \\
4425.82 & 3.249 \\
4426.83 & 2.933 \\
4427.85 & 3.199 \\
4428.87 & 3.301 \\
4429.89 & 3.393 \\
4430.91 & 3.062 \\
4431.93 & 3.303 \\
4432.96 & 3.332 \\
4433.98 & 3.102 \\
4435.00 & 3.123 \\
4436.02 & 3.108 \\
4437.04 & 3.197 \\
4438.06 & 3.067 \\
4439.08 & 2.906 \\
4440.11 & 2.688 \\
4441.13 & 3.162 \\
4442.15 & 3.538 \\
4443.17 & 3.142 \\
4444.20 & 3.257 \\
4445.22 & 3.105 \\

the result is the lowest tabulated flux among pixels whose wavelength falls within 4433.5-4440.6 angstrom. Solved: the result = 2.688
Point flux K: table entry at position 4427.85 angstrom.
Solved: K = 3.199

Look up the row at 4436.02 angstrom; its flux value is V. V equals 3.108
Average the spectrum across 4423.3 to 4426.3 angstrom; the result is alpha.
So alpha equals 3.17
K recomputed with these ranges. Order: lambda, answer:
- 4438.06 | 3.067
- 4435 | 3.123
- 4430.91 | 3.062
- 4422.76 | 3.082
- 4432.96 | 3.332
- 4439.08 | 2.906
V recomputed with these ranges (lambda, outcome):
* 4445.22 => 3.105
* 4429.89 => 3.393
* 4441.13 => 3.162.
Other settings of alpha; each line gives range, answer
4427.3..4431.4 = 3.24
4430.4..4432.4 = 3.18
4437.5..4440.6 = 2.89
